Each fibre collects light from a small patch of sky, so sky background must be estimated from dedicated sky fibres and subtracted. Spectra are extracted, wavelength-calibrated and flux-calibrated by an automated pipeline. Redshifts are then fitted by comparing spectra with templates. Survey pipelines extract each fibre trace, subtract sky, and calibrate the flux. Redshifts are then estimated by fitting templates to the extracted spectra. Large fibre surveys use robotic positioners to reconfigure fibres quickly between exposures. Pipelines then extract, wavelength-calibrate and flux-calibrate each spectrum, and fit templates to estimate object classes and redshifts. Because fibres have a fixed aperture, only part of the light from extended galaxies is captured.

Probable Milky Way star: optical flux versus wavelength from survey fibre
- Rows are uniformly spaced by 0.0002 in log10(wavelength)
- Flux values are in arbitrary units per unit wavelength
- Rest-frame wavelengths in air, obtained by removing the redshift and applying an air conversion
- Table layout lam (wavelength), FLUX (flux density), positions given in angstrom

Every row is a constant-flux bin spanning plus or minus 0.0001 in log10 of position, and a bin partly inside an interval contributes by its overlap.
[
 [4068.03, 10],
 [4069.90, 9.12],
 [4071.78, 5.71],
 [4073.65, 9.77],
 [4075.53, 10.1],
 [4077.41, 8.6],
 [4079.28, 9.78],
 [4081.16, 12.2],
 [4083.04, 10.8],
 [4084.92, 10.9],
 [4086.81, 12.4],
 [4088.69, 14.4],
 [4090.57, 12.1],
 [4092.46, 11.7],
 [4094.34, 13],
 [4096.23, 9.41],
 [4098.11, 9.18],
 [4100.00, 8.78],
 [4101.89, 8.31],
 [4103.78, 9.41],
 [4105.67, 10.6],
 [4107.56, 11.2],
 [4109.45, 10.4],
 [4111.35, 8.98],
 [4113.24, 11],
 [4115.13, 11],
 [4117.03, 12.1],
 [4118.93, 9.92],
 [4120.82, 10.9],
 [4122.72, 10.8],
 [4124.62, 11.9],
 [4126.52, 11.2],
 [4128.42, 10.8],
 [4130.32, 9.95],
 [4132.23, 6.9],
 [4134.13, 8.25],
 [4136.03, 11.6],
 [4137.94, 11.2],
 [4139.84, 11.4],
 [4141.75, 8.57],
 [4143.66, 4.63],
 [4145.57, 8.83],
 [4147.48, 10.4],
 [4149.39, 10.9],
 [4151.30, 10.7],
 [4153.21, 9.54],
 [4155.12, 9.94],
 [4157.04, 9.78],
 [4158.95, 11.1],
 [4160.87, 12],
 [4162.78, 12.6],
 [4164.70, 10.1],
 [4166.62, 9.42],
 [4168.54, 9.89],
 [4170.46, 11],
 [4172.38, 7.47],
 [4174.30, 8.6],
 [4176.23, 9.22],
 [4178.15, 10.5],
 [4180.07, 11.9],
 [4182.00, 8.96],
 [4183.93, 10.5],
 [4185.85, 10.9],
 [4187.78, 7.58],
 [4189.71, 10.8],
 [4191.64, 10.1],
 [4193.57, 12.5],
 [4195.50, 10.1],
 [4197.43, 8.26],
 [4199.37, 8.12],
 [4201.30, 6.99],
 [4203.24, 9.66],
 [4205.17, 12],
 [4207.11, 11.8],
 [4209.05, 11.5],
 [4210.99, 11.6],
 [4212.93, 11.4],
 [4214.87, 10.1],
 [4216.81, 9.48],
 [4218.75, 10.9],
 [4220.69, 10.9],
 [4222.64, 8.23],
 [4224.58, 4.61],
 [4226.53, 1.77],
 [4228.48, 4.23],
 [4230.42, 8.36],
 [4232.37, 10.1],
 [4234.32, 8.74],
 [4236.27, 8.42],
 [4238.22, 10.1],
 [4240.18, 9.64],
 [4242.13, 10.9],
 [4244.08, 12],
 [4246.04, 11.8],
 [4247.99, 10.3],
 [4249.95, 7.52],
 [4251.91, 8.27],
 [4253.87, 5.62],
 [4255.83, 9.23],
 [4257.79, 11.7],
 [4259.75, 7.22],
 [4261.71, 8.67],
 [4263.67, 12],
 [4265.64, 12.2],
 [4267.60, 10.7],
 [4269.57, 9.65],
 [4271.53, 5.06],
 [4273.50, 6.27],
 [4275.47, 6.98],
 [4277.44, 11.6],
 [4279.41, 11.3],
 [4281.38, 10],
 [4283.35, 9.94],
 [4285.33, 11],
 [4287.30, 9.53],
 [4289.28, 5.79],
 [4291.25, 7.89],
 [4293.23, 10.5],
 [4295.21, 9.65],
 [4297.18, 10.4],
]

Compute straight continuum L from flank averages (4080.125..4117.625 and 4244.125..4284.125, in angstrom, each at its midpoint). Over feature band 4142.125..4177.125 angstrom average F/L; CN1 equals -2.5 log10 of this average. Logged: 0.060 mag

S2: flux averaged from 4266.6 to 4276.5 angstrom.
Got 7.76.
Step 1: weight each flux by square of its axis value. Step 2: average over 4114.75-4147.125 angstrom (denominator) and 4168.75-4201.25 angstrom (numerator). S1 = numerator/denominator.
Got 1.0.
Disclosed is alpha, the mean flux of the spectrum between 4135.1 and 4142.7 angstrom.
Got 10.7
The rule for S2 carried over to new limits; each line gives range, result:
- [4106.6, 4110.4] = 10.8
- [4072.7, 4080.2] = 9.56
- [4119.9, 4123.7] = 10.8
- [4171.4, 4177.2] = 8.44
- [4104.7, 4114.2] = 10.4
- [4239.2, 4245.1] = 10.8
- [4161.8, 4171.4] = 10.6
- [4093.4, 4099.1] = 10.5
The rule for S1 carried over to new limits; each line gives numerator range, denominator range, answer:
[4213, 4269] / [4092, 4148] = 0.96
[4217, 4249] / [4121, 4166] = 0.91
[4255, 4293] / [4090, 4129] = 0.95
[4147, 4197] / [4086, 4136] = 1.00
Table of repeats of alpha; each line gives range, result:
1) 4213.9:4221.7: 10.3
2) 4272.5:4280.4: 9.03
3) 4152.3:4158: 9.76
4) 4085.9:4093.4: 12.7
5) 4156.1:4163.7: 11.4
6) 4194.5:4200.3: 8.85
